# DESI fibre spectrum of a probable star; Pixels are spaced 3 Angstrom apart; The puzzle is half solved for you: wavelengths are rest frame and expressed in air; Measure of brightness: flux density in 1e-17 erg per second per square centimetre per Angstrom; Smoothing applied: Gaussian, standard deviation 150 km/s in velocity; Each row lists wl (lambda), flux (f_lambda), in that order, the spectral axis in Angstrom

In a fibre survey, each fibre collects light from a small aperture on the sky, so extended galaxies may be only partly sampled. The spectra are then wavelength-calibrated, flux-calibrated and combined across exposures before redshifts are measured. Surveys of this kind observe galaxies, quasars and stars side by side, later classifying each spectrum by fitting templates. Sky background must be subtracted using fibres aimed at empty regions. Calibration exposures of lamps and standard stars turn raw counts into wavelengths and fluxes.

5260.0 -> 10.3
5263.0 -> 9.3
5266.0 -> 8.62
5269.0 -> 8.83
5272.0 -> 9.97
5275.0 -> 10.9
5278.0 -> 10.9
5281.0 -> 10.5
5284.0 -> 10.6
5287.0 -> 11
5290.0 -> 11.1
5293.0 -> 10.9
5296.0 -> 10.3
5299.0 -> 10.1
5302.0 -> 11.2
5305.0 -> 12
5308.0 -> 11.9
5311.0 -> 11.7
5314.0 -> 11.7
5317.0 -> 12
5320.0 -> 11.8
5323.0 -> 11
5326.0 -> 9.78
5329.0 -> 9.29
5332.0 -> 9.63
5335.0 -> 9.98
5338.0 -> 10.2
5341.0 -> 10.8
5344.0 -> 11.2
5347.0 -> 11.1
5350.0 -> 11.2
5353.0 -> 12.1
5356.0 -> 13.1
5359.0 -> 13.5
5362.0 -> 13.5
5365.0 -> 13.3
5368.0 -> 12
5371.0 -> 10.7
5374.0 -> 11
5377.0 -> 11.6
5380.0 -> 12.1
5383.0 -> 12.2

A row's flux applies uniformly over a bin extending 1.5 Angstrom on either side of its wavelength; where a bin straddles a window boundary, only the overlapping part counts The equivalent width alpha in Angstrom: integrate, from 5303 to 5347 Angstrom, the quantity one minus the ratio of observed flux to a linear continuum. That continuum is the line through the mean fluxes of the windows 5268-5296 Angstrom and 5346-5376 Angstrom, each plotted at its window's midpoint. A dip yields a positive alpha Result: 1.8 Angstrom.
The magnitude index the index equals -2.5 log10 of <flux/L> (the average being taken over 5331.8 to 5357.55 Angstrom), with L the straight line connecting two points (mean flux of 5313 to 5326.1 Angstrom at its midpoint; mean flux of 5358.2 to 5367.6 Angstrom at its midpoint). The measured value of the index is 0.13 mag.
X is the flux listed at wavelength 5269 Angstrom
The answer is 8.83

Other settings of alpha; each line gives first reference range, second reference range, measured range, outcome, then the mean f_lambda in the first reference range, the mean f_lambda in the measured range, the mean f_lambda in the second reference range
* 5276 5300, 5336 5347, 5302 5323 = -2.0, 10.7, 11.7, 10.7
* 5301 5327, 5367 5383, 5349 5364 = -1.6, 11.5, 12.8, 11.5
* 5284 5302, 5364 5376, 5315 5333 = 0.7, 10.7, 10.6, 11.7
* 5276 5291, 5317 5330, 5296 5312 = -0.8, 10.8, 11.3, 10.7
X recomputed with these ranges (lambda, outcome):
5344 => 11.2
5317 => 12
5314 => 11.7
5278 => 10.9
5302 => 11.2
